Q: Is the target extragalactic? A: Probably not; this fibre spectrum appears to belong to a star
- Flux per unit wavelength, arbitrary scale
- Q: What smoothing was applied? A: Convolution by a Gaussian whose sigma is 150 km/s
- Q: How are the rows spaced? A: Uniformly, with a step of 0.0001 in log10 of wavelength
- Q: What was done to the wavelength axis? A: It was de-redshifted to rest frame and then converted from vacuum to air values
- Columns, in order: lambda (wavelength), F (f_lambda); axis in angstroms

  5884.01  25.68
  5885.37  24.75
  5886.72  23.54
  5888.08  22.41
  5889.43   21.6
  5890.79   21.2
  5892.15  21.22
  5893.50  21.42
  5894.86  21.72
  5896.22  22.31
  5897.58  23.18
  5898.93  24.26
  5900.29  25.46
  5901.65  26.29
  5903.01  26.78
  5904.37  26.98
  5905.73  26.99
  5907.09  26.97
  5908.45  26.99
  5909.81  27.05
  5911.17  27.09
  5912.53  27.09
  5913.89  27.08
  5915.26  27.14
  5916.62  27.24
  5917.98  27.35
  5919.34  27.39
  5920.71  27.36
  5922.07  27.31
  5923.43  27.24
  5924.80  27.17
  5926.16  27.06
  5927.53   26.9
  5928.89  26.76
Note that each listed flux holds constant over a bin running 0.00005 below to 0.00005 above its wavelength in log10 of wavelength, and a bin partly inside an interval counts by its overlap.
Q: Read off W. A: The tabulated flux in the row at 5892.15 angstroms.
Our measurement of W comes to 21.22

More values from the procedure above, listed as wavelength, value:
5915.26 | 27.14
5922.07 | 27.31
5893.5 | 21.42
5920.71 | 27.36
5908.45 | 26.99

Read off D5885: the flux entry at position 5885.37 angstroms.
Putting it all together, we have 24.75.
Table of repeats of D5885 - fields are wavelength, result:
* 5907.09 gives 26.97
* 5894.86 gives 21.72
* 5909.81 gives 27.05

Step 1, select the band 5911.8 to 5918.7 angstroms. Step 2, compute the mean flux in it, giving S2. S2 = 27.2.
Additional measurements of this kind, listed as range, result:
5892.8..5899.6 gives 22.6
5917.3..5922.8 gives 27.4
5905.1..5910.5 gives 27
